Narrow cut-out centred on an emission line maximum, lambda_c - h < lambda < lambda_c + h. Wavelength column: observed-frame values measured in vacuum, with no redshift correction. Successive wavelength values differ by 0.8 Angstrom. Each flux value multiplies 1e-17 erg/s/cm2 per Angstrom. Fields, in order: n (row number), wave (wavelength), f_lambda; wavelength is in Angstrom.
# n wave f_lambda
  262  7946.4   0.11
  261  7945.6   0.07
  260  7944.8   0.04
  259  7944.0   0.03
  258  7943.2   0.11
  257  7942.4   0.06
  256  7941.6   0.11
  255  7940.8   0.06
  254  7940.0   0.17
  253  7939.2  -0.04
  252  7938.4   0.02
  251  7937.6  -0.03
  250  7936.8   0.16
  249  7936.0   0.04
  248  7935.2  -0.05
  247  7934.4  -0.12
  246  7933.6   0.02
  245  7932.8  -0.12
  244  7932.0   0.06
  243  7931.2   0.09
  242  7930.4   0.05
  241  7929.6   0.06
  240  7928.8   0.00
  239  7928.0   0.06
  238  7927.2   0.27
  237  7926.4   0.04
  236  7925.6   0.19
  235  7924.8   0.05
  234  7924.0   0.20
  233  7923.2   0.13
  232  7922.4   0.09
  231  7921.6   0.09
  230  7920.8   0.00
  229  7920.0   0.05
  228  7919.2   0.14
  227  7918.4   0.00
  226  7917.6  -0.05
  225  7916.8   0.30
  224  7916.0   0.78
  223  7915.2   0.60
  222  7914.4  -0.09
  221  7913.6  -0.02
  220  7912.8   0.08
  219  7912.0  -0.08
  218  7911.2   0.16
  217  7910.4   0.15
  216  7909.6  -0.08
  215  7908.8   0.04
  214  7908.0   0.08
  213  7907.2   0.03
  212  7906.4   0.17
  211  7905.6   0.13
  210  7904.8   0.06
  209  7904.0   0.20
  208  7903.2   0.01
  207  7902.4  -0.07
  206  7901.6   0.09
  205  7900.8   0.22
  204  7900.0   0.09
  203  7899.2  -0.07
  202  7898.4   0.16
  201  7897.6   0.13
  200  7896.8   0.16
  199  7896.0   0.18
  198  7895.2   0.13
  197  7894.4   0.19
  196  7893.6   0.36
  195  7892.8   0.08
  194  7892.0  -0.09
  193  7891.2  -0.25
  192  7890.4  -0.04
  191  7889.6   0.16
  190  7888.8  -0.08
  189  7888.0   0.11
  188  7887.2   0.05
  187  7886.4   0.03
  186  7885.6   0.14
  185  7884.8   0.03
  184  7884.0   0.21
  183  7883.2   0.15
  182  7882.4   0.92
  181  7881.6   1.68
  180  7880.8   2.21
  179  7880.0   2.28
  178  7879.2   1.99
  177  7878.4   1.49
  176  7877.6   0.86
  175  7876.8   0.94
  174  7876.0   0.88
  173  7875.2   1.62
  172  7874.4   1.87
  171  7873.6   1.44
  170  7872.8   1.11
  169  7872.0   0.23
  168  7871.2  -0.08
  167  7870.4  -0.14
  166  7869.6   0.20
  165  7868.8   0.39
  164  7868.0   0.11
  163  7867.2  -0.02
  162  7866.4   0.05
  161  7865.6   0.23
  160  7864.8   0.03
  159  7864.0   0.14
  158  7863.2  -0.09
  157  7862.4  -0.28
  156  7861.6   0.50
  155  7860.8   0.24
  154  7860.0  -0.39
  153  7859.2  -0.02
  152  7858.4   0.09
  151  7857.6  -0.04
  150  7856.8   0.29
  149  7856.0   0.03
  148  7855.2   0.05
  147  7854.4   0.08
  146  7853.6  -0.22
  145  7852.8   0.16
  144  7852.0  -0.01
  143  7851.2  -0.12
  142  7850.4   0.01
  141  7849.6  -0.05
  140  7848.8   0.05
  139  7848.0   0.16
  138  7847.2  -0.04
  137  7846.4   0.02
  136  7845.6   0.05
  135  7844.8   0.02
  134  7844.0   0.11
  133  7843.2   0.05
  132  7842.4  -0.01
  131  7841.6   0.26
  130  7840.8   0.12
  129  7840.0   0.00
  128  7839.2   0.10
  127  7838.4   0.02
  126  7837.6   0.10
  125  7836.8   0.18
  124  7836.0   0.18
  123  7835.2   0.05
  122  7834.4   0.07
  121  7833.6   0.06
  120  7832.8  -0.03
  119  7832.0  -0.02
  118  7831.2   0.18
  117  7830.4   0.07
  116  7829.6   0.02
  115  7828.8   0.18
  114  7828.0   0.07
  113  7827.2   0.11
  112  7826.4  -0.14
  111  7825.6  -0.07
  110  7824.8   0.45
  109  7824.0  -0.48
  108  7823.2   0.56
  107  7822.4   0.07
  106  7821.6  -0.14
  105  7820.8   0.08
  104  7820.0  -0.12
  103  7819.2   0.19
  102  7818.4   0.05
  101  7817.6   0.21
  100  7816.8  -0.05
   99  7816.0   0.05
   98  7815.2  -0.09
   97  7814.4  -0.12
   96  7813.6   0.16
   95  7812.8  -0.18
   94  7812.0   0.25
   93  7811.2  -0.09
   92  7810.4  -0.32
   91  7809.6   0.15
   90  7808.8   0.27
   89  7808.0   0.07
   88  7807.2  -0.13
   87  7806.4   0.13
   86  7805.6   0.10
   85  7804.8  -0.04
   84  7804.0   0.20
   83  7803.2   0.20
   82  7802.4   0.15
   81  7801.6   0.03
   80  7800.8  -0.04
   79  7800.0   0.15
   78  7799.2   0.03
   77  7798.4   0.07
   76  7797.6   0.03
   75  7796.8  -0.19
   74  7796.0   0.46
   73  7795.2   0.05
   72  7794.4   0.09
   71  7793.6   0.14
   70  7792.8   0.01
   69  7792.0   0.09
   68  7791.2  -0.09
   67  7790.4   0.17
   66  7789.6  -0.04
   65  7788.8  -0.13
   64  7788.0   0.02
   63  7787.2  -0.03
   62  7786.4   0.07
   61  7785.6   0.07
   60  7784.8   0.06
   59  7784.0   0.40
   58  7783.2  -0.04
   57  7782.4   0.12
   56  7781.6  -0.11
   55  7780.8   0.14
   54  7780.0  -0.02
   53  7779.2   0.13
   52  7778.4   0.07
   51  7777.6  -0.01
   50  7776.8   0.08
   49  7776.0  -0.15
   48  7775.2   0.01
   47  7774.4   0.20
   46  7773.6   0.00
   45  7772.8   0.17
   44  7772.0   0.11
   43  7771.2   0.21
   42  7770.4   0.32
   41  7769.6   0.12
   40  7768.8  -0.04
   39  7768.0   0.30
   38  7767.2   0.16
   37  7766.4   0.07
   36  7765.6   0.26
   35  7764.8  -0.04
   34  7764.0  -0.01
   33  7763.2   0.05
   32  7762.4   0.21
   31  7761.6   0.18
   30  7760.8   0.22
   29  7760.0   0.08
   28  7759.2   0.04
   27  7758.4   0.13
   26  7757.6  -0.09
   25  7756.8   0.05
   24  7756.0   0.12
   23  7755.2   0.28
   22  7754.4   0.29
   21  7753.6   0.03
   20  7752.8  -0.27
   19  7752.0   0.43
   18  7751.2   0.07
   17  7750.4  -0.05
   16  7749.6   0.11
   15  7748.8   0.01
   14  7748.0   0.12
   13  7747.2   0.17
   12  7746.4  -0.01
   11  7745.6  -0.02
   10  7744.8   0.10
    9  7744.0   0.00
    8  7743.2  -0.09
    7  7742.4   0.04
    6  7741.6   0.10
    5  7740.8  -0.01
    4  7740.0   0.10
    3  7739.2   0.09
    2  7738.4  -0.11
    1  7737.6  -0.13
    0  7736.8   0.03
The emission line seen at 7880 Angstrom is [O II] 3727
